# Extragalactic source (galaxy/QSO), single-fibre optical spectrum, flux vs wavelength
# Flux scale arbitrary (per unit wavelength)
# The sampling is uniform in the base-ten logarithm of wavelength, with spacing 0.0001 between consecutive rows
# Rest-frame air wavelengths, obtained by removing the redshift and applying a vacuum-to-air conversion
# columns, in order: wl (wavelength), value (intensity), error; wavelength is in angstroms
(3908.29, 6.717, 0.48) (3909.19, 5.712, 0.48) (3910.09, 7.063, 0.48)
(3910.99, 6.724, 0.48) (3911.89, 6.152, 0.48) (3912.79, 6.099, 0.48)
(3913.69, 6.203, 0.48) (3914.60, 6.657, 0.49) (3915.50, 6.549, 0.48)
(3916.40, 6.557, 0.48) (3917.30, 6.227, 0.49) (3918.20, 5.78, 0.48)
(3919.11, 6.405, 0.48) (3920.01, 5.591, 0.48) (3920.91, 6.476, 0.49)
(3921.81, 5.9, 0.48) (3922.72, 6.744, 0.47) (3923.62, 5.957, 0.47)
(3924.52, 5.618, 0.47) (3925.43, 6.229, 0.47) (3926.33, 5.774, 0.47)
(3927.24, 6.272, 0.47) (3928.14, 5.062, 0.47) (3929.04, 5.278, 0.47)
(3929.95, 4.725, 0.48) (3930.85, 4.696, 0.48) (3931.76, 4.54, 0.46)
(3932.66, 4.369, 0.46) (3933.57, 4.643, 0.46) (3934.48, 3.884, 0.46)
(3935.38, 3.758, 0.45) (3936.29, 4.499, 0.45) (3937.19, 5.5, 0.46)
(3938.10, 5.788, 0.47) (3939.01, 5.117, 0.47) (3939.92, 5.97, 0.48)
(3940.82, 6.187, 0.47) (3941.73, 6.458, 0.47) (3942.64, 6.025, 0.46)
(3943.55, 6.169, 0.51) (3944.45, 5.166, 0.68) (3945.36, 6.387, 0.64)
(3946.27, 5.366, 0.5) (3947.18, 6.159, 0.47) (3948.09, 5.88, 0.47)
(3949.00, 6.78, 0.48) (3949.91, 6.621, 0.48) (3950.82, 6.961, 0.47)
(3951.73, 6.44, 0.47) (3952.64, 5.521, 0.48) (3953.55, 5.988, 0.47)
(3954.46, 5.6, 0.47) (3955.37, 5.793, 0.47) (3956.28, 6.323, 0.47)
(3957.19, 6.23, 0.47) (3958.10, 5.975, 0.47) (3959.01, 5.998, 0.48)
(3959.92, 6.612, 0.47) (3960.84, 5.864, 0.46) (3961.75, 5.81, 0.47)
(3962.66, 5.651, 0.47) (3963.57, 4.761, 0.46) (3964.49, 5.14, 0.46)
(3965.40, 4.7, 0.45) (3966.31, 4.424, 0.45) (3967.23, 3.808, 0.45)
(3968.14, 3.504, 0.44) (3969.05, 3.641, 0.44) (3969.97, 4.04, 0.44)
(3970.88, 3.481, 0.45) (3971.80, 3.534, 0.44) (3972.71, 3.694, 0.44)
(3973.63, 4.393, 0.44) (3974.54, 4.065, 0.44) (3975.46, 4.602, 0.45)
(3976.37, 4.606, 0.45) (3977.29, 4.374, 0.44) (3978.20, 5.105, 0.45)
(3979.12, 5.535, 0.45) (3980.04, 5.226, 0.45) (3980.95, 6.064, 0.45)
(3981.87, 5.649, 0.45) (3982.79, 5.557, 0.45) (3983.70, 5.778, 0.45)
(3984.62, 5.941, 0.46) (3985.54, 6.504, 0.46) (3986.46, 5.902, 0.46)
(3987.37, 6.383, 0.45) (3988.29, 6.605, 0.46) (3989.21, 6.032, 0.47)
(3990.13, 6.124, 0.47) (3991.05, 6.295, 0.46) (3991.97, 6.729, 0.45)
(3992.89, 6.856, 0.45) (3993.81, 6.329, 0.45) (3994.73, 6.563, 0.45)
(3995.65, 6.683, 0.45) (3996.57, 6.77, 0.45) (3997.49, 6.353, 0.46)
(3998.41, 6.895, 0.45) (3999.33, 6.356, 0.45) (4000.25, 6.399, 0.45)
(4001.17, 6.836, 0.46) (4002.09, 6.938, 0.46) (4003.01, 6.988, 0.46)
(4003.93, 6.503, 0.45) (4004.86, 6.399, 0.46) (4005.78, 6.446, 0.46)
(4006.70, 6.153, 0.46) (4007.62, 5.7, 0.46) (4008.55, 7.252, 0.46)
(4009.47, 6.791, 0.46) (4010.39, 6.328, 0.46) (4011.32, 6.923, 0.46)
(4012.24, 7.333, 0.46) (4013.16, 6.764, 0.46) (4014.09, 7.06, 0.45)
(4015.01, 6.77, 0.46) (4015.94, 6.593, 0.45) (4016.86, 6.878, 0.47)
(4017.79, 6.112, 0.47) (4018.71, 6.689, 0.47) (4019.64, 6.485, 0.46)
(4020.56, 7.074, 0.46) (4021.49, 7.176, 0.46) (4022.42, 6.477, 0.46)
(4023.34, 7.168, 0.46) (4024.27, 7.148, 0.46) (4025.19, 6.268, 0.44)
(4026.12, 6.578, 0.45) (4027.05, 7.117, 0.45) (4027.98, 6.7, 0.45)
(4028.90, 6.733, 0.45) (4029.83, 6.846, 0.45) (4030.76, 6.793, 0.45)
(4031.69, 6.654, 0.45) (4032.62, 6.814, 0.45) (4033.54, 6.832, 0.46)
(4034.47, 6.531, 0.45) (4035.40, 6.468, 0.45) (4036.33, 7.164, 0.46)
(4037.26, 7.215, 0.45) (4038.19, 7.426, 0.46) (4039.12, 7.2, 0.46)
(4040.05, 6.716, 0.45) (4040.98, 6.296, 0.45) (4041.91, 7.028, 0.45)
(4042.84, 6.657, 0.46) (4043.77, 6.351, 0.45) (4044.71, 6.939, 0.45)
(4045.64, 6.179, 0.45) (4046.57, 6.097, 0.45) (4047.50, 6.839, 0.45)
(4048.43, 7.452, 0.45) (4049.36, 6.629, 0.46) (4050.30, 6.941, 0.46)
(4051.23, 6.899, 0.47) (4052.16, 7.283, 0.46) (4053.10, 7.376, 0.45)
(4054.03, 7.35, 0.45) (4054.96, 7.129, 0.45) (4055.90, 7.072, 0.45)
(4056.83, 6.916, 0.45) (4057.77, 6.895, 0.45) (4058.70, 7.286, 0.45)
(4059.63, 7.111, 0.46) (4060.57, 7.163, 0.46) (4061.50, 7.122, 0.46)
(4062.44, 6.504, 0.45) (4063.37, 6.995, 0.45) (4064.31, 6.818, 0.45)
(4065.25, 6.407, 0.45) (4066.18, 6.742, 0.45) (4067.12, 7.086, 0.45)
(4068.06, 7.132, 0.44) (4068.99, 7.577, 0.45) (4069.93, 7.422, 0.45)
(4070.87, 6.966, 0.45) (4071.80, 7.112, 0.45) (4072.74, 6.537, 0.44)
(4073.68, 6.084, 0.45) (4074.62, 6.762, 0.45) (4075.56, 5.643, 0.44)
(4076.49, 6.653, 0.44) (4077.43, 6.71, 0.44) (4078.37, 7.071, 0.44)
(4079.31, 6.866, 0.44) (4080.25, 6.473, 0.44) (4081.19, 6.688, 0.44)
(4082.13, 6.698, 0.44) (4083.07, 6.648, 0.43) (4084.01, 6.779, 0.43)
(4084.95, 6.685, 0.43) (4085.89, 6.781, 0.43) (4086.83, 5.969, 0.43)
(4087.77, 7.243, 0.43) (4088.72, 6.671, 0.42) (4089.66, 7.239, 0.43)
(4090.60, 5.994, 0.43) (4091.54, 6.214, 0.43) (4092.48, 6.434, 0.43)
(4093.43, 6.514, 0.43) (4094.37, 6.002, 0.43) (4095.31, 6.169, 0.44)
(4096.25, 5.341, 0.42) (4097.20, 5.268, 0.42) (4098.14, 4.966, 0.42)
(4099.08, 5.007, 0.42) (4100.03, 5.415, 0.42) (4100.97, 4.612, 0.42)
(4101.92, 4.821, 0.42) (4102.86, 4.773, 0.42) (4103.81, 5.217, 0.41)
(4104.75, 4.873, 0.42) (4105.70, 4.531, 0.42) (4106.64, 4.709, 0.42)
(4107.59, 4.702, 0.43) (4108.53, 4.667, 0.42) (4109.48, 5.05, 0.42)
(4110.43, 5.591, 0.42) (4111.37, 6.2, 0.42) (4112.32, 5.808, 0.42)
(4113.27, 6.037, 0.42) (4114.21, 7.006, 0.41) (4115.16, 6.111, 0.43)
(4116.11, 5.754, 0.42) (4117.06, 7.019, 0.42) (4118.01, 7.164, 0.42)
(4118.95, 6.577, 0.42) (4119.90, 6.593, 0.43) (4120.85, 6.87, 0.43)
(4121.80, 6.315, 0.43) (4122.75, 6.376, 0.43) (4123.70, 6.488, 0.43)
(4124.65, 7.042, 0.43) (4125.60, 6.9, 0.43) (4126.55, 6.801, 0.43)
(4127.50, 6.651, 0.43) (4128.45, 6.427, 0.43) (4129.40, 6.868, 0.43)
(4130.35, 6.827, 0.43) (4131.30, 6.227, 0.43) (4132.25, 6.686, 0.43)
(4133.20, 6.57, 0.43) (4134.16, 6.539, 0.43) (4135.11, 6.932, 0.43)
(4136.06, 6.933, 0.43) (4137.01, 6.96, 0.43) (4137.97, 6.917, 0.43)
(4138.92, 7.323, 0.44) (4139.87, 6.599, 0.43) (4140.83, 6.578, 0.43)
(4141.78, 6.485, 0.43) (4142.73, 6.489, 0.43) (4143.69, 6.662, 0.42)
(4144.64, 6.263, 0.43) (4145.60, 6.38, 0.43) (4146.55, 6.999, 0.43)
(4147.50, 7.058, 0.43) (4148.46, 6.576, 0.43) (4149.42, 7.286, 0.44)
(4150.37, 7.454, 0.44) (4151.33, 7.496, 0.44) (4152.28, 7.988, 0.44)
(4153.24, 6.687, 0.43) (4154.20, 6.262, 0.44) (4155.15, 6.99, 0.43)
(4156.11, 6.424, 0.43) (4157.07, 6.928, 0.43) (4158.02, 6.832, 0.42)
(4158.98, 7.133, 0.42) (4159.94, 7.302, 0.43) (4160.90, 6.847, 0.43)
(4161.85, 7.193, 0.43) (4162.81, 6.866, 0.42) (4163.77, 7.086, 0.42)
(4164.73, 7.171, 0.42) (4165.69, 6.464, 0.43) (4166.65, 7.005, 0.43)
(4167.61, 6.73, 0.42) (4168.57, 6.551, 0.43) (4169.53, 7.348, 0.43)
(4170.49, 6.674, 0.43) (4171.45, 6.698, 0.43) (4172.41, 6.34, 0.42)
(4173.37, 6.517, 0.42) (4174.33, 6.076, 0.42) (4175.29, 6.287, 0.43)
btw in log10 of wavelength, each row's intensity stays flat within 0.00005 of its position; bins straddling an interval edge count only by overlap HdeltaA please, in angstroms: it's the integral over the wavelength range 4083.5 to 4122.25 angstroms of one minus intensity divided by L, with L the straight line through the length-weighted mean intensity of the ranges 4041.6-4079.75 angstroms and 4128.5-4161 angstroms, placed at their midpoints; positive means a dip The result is 5.4 angstroms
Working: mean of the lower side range 6.87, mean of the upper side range 6.83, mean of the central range 5.9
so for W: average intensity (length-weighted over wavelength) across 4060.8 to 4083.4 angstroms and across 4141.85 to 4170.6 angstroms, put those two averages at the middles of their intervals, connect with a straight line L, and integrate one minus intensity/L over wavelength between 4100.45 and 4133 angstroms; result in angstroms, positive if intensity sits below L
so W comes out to 4.0 angstroms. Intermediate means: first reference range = 6.79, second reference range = 6.9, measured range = 6.02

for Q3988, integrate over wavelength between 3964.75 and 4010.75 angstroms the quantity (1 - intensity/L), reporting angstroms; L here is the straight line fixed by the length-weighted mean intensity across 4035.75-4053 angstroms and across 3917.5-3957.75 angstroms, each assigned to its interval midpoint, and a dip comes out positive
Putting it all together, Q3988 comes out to 4.3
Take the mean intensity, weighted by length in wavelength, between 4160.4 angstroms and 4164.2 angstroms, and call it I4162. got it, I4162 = 7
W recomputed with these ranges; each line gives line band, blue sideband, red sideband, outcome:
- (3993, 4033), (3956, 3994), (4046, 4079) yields -4.6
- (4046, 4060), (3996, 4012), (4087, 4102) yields -1.8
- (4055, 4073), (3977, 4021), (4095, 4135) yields -2.5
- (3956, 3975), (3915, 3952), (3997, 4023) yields 4.0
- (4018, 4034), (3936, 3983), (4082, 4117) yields -3.5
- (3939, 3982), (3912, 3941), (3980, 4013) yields 4.4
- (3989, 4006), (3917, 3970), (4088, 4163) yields -2.3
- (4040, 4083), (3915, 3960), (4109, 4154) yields -3.5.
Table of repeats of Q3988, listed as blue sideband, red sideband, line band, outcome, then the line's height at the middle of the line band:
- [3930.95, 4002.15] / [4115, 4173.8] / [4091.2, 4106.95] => 2.7 angstroms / 6.47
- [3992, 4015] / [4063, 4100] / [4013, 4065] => -2.1 angstroms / 6.59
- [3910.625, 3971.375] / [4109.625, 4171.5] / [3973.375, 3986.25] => 1.2 angstroms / 5.82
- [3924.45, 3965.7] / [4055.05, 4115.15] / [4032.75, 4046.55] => -1.6 angstroms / 6.05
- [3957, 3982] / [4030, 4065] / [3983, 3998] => -2.6 angstroms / 5.4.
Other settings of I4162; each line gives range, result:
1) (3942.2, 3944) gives 6.1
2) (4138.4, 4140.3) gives 6.99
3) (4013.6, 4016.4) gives 6.8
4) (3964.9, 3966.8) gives 4.56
